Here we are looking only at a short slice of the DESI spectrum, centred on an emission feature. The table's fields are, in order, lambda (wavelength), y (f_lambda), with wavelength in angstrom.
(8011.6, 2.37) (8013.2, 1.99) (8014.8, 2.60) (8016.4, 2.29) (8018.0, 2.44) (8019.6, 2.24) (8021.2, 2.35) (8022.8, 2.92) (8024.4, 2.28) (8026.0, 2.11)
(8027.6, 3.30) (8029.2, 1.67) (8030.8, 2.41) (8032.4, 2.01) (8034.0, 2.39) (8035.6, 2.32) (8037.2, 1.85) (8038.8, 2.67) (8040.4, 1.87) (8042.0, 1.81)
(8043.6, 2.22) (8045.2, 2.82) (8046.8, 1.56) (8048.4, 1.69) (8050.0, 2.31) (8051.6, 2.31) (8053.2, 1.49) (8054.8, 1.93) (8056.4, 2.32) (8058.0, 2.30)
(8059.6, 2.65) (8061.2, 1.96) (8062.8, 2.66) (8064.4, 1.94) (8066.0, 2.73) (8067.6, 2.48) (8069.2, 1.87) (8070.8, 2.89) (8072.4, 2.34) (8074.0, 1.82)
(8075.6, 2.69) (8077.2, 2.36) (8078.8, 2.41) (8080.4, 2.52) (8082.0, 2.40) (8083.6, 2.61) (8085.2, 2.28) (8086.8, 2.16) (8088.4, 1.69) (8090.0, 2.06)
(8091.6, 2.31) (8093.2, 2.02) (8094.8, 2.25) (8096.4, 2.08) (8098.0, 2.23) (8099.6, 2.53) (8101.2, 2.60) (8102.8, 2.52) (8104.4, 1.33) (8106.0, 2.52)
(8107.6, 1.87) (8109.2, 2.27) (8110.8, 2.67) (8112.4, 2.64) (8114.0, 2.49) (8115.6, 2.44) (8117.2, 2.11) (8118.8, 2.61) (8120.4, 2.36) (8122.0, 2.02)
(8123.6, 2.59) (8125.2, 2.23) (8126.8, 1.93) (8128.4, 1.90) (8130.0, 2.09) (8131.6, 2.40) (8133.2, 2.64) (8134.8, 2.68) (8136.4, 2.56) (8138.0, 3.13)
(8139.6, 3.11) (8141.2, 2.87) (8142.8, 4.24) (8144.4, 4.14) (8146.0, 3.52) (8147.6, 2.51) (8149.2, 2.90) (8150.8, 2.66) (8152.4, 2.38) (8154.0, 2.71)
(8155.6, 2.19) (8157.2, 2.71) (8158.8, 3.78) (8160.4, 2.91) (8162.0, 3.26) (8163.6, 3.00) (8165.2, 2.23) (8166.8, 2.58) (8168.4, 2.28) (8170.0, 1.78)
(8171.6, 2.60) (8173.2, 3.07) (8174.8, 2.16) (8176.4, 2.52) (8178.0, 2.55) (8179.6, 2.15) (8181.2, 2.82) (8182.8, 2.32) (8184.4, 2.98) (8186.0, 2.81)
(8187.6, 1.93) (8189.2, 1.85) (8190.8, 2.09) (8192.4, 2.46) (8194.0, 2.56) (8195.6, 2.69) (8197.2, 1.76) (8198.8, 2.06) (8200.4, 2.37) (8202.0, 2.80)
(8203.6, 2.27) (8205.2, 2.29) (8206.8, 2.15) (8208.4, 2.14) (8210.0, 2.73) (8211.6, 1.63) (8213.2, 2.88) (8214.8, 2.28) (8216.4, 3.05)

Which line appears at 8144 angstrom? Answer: [S II] 6716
